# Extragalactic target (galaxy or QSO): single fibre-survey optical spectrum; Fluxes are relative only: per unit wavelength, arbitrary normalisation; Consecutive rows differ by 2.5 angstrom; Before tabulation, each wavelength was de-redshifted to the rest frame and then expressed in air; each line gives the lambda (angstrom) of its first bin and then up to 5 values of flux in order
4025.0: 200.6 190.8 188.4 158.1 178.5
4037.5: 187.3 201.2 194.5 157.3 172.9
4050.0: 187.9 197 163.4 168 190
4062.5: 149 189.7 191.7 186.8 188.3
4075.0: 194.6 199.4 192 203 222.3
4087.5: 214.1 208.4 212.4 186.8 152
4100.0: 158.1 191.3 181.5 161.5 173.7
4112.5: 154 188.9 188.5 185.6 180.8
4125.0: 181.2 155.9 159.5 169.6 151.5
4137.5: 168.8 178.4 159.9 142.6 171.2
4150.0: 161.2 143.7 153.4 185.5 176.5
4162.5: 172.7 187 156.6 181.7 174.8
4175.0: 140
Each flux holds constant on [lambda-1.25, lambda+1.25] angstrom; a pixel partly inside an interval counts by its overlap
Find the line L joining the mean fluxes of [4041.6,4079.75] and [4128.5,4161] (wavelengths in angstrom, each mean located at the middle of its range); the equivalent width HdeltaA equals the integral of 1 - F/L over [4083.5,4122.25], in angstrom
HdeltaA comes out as -2.82 angstrom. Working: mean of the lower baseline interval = 182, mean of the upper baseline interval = 163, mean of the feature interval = 185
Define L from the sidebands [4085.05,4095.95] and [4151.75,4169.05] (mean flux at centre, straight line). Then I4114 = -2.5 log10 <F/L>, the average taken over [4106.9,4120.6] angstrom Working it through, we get 0.11 mag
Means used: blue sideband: 208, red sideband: 169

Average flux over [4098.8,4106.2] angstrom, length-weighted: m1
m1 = 177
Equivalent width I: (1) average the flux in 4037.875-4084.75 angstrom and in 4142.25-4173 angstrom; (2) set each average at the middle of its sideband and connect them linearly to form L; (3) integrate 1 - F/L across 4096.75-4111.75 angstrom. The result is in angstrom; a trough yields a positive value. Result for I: 0.6 angstrom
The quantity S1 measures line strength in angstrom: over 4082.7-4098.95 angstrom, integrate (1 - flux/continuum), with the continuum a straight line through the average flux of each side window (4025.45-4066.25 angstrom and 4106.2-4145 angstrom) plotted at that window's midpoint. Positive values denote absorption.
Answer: -2.3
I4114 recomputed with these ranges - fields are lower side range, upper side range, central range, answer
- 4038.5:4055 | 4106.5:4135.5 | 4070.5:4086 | -0.118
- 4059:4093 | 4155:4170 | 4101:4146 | 0.080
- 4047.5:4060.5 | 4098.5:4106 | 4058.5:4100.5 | -0.077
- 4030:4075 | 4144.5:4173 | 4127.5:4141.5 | 0.039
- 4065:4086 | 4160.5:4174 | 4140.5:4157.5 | 0.128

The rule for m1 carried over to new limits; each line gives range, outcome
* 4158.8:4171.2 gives 175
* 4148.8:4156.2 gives 153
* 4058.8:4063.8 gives 169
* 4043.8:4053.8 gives 179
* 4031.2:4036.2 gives 168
